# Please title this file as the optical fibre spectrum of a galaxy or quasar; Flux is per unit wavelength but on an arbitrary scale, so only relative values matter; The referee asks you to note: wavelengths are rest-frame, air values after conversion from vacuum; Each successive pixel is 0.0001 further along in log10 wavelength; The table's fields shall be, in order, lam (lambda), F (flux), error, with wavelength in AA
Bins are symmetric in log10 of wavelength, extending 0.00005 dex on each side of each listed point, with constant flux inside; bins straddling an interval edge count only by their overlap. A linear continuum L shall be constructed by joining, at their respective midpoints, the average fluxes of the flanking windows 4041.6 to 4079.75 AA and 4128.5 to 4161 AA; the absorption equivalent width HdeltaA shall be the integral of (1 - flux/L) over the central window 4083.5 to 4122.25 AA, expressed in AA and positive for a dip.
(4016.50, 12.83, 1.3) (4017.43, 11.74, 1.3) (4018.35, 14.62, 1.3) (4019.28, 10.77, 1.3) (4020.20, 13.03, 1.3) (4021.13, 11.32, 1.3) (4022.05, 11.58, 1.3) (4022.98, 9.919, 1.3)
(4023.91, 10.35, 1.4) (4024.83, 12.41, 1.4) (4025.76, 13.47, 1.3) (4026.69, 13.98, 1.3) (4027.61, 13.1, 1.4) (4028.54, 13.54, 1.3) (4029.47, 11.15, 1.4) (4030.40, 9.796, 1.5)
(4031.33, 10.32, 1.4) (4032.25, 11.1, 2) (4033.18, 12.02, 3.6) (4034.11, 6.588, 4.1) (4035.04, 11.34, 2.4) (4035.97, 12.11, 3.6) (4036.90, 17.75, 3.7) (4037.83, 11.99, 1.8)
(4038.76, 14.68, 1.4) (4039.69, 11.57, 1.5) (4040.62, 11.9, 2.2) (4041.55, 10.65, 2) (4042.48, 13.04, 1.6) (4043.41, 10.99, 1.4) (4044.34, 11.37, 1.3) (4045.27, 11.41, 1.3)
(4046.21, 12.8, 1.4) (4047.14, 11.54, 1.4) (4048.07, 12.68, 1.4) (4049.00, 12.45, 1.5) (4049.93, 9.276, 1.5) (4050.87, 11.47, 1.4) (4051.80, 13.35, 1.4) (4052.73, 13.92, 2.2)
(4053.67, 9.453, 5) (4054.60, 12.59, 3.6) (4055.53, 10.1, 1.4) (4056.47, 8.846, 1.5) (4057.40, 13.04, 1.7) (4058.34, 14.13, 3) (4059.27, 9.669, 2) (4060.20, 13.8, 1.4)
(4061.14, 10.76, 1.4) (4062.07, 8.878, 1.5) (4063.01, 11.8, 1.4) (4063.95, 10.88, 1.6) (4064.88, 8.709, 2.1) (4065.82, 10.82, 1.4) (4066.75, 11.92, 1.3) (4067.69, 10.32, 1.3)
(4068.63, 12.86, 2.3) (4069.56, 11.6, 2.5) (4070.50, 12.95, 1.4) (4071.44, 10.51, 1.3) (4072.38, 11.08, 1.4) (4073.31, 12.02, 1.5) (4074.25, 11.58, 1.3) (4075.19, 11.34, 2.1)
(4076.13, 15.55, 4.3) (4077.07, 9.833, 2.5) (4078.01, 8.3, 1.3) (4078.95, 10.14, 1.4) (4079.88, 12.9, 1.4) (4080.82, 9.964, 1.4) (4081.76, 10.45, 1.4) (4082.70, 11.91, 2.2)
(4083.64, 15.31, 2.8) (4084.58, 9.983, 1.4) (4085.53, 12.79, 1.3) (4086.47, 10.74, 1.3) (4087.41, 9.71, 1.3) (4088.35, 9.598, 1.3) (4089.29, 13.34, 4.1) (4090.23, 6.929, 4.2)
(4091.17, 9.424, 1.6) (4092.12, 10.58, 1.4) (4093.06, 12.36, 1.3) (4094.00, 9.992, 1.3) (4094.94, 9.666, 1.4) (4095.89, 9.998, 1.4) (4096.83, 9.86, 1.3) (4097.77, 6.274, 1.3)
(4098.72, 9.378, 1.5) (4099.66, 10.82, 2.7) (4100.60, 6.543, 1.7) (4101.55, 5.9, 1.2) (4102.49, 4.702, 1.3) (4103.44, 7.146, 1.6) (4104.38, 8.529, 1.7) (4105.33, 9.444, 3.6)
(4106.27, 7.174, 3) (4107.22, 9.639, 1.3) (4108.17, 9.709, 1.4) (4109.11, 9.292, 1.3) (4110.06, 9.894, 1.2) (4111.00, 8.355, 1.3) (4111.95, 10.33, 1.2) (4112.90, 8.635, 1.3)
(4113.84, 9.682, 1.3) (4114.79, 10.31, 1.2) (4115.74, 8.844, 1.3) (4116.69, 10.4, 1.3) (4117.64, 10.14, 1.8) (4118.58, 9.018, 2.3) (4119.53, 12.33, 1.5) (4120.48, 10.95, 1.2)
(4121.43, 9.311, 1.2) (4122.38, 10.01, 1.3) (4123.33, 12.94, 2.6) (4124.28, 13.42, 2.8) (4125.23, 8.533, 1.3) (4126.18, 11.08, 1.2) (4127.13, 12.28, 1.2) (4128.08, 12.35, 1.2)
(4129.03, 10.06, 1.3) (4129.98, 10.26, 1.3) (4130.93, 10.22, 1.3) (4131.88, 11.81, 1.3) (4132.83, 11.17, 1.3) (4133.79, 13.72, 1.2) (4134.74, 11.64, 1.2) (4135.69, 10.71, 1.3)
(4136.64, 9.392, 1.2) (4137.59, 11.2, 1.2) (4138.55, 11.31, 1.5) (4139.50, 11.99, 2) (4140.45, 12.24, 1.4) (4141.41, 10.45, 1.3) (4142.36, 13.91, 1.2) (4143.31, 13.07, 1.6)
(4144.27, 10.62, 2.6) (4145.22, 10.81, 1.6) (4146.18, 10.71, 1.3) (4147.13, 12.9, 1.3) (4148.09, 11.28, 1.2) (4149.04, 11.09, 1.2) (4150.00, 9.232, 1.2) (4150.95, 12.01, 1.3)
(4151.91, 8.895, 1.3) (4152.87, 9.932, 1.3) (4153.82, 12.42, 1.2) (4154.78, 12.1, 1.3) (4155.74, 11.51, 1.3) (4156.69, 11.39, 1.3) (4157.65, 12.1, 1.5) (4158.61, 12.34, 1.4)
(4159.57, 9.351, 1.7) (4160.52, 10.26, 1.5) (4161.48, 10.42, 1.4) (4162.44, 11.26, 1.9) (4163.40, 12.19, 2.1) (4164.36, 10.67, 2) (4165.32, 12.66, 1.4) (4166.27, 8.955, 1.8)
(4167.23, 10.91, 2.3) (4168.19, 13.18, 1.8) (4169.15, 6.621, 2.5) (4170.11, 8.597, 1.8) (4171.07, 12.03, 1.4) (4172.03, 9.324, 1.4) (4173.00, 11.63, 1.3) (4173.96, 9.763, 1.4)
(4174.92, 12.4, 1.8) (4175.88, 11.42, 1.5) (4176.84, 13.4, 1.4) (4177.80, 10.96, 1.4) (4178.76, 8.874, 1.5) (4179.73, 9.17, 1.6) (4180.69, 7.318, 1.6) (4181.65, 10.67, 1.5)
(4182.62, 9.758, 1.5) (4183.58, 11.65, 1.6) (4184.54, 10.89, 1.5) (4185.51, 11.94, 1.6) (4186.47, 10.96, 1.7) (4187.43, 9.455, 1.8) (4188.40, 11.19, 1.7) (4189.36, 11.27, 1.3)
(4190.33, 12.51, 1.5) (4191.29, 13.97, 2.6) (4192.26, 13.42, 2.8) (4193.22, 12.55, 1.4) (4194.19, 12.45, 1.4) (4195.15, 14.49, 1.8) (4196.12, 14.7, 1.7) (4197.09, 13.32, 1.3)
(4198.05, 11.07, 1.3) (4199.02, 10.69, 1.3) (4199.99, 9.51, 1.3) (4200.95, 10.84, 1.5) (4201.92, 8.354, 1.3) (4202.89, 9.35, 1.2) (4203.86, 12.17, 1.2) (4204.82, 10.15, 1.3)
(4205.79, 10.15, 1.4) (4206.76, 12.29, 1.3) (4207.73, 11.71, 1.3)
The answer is 6.2 AA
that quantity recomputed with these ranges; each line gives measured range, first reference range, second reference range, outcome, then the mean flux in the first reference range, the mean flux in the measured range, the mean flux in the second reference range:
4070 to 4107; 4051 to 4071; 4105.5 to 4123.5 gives 1.8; 11.4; 10.1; 9.78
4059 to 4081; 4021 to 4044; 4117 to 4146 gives 0.8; 11.9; 11.2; 11.2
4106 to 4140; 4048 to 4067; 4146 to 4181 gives 1.5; 11.3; 10.5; 10.8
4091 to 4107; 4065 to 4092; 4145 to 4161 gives 3.5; 11.2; 8.69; 11.1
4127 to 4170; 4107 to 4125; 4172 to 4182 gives -3.4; 10.2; 11.2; 10.5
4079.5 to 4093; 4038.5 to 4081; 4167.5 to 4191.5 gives 0.4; 11.5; 11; 10.7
